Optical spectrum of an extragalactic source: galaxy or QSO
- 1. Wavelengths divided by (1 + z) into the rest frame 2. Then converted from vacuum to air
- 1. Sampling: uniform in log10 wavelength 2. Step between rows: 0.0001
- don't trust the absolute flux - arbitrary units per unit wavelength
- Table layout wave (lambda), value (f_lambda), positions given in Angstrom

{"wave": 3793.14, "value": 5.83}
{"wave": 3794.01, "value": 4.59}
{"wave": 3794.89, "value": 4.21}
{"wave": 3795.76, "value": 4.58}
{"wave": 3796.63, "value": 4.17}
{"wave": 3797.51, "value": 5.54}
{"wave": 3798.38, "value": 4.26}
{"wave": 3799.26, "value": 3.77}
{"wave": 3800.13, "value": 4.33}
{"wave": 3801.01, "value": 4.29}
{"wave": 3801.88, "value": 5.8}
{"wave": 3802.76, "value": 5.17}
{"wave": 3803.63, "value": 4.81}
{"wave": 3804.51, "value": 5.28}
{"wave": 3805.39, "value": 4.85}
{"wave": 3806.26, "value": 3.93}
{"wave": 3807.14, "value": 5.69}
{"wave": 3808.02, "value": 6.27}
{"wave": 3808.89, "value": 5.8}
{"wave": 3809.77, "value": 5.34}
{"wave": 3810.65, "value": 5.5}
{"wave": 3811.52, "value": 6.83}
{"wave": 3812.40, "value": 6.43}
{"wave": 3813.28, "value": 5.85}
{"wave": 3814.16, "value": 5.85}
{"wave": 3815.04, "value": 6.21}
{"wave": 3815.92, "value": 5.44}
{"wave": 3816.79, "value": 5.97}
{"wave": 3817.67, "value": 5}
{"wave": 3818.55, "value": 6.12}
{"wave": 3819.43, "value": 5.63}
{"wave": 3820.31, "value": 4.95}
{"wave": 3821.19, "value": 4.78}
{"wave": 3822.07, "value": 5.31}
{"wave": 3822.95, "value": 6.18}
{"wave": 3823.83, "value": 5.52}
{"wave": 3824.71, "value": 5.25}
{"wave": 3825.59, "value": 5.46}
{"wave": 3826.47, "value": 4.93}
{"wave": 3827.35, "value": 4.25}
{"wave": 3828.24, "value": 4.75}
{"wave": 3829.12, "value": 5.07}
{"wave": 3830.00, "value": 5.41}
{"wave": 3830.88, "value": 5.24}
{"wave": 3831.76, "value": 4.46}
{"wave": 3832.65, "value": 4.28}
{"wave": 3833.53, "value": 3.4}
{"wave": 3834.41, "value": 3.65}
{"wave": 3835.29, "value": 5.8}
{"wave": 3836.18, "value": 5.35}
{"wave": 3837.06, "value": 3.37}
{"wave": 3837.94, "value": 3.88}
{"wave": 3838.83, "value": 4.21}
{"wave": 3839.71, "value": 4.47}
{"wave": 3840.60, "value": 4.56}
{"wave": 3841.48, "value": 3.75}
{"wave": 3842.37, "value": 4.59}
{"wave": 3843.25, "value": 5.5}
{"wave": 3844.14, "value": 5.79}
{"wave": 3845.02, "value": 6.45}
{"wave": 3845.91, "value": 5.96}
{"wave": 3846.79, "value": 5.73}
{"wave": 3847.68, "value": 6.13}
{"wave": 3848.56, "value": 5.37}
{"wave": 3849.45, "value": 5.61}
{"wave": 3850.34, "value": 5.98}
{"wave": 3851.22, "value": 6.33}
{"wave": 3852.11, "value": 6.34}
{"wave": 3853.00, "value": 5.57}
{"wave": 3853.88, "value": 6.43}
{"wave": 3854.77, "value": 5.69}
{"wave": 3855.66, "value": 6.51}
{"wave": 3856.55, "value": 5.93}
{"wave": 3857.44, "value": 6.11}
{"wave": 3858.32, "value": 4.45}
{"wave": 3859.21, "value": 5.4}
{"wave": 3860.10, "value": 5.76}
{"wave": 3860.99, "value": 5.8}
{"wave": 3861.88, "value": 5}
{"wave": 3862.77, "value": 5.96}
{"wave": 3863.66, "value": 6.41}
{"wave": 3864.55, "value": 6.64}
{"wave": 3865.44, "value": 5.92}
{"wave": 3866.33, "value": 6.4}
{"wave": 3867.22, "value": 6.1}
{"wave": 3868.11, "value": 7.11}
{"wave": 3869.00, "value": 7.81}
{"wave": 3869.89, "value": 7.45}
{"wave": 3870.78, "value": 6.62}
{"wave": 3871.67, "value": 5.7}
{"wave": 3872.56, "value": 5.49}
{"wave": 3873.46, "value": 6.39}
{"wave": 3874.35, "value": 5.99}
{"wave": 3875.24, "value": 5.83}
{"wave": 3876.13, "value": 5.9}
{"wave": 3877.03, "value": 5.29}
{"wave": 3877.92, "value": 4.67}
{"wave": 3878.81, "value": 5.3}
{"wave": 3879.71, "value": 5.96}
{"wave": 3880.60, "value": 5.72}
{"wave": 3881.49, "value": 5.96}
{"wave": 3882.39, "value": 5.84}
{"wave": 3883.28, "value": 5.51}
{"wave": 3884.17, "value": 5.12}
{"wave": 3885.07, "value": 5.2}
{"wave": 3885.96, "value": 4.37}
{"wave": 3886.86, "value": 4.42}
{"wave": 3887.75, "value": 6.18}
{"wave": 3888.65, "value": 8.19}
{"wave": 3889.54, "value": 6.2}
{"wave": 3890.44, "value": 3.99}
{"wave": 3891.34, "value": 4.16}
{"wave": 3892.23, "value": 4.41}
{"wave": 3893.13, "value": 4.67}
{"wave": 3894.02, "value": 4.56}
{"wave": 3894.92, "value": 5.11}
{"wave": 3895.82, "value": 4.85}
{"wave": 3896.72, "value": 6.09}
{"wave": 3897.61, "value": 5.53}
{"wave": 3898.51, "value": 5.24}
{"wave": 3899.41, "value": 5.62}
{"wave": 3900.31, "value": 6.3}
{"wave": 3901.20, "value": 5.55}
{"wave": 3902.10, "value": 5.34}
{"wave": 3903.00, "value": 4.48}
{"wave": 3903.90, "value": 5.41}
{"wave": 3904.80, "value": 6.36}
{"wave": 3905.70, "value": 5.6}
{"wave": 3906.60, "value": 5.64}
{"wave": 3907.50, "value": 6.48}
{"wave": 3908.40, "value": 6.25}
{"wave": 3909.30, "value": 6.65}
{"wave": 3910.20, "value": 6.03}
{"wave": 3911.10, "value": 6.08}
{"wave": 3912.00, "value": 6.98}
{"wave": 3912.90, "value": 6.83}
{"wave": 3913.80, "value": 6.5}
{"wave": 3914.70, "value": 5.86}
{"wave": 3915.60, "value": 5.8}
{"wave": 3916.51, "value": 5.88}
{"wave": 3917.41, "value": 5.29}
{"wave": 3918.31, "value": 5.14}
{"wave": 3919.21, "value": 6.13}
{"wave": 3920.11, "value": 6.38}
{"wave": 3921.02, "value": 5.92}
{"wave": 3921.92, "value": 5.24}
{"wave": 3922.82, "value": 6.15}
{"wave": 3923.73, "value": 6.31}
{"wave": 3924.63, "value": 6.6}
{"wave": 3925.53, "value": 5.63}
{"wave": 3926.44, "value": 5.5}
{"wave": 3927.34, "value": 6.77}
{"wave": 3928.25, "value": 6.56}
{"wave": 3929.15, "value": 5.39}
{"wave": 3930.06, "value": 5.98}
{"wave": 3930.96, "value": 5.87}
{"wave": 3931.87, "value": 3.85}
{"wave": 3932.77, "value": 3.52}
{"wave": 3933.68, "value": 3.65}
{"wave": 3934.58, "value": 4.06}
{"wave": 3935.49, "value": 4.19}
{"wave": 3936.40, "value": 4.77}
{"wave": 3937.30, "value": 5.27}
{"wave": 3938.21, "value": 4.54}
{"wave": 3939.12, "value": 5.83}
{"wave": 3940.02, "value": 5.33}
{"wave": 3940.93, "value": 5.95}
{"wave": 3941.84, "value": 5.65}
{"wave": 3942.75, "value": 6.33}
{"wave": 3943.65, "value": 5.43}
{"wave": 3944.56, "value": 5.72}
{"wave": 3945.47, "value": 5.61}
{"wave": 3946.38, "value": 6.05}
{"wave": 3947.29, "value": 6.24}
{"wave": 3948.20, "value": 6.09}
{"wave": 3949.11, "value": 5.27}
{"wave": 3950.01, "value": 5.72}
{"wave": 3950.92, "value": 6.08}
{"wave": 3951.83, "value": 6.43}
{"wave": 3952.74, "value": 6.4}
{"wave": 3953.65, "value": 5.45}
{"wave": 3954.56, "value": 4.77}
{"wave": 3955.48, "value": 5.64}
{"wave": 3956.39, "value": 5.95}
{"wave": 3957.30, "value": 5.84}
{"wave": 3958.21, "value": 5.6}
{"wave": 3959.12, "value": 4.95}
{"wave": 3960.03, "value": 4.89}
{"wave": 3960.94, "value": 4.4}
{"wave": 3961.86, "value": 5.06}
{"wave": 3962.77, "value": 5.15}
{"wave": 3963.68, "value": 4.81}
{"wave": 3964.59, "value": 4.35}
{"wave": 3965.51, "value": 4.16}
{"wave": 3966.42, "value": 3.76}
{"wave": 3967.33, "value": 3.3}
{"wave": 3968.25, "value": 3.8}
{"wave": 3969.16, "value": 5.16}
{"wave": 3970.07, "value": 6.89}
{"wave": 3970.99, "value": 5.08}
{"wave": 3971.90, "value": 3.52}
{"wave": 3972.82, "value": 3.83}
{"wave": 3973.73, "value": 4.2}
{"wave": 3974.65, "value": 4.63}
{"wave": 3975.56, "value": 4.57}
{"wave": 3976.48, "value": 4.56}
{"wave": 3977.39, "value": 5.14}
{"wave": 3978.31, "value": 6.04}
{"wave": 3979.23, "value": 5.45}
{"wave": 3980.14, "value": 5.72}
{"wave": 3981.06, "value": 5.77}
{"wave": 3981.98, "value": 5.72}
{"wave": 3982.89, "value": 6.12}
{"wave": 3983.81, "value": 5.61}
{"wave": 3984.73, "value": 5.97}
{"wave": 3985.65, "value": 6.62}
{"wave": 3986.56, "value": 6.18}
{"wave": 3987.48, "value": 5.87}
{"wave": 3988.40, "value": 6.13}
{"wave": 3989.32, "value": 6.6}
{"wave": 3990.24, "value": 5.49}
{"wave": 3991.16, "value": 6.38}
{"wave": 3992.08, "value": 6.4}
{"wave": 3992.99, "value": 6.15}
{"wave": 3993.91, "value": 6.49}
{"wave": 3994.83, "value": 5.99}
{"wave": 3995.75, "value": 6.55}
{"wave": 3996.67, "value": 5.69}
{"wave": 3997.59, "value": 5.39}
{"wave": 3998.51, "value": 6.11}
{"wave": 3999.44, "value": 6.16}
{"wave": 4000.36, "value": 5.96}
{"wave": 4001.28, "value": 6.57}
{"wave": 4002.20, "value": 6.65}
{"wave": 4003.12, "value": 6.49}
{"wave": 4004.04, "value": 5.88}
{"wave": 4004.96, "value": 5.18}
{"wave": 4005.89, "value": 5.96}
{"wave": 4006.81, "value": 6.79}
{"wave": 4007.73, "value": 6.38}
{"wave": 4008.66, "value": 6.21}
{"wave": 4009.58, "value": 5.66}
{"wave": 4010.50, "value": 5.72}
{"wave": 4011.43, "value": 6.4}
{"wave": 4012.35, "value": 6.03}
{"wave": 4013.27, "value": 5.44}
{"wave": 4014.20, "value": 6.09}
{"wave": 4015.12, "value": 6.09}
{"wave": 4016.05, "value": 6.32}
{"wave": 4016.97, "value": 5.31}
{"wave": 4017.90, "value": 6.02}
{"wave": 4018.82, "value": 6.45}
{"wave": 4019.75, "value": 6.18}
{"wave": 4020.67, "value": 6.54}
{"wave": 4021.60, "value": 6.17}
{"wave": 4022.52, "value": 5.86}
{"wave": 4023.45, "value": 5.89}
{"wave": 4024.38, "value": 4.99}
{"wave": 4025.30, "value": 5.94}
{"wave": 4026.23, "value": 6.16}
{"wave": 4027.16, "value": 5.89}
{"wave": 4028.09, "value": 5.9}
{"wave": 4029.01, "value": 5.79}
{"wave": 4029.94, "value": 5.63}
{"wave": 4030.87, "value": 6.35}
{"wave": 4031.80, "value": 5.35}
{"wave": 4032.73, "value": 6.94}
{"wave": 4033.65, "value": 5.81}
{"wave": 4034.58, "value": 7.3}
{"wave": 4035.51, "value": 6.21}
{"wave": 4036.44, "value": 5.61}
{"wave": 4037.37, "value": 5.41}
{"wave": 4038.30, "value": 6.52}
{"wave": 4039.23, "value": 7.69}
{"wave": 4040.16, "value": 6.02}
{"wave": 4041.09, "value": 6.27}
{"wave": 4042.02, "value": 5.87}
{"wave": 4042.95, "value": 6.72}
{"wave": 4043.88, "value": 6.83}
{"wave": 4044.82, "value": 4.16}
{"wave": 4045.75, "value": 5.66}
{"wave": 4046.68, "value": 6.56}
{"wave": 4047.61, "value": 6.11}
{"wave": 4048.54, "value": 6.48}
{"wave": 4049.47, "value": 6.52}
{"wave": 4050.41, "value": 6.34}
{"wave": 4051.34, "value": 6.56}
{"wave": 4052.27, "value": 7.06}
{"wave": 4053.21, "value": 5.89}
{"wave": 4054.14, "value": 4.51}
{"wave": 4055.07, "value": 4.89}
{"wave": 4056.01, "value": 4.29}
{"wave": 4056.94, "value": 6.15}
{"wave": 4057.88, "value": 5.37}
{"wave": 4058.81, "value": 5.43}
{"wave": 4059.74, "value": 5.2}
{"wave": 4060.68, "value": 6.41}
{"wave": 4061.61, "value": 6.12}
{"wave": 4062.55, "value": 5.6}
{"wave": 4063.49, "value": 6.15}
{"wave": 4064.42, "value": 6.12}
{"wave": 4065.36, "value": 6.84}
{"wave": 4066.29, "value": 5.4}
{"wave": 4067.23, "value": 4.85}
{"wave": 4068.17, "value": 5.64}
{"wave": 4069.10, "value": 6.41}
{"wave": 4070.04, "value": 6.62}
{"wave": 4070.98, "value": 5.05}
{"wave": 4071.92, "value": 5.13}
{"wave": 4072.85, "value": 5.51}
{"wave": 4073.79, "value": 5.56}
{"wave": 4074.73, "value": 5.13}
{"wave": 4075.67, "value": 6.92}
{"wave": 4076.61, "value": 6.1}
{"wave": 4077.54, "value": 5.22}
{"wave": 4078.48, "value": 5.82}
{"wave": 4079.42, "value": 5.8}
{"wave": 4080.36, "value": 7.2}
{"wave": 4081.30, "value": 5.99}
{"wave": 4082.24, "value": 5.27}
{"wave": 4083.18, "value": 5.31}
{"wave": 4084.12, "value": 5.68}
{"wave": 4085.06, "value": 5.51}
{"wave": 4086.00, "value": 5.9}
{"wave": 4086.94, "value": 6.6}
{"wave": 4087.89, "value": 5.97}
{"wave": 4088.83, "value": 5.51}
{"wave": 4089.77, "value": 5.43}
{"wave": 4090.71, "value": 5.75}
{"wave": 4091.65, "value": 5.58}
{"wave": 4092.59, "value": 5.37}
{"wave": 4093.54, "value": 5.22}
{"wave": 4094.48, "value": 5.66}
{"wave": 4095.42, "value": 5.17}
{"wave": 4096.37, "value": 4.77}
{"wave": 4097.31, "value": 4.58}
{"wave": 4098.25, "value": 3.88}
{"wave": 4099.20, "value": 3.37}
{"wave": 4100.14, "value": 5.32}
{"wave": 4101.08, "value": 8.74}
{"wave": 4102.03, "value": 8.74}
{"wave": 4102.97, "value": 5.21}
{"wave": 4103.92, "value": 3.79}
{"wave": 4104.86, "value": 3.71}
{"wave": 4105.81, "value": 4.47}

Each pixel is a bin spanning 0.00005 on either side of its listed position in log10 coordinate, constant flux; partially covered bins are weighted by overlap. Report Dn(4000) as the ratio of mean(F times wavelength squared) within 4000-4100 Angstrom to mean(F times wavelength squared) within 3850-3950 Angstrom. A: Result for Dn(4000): 1.11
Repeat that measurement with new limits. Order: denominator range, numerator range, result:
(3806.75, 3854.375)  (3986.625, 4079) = 1.24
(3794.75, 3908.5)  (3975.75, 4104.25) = 1.19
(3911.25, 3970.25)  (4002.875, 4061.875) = 1.15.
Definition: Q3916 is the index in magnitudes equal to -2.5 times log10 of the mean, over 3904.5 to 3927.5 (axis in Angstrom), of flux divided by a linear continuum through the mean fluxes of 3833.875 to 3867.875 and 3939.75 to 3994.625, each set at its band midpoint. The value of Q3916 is -0.112 mag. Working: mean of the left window 5.5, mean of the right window 5.44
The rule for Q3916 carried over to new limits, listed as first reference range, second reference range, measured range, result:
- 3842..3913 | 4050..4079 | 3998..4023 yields -0.06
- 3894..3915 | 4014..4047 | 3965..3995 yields 0.12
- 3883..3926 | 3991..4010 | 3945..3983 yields 0.15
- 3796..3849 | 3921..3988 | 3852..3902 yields -0.10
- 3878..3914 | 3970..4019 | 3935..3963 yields 0.04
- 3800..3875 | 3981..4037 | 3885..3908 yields 0.06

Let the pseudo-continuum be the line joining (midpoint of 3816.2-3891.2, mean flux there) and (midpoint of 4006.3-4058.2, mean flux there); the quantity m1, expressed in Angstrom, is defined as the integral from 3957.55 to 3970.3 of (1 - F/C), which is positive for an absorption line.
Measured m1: 2.4 Angstrom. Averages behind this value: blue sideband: 5.51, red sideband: 6.02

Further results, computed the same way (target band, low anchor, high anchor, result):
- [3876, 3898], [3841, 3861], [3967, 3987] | 0.93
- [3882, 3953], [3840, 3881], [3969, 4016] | 2.89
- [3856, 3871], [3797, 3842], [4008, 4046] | -2.55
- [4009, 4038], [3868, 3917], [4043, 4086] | -0.93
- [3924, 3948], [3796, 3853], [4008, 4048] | 1.07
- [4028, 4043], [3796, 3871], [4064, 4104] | -1.49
